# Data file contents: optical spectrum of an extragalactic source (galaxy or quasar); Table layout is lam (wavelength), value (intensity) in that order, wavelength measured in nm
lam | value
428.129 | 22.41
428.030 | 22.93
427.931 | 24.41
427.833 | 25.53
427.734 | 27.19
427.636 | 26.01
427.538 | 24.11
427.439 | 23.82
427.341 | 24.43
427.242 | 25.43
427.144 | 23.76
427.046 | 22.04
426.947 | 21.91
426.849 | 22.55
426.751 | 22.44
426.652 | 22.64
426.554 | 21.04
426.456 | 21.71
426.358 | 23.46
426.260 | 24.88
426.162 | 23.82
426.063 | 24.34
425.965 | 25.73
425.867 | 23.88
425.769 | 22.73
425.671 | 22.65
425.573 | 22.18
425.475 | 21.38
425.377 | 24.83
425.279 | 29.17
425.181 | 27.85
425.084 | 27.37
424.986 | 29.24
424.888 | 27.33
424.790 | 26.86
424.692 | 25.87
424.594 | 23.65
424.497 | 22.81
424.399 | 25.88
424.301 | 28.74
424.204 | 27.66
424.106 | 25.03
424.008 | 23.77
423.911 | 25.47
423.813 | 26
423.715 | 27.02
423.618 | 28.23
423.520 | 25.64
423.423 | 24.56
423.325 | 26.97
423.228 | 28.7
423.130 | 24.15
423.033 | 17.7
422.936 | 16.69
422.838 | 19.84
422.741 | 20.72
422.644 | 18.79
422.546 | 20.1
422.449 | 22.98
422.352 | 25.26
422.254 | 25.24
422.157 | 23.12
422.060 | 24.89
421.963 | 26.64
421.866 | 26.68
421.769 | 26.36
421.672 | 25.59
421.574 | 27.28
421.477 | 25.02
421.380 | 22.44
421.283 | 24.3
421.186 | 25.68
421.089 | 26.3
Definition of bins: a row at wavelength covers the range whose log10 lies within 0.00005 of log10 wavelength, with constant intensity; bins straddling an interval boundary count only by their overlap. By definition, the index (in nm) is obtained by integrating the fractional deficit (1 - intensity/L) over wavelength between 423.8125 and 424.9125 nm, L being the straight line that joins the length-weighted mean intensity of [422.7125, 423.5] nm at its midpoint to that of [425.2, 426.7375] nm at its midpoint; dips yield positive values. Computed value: -0.13 nm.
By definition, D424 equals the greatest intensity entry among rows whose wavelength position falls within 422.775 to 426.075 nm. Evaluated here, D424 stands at 29.24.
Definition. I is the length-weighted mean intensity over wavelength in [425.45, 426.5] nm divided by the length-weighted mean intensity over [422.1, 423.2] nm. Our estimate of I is 1.09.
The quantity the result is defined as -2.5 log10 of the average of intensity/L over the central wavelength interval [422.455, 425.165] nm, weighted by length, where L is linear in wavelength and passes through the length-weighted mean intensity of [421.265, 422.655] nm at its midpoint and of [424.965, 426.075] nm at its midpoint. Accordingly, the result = 0.01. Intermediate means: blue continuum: 24.4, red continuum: 25.1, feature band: 24.6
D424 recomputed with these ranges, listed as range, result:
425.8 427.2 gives 25.73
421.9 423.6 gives 28.7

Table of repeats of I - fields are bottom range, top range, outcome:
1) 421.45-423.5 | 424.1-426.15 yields 1.07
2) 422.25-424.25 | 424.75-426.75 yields 1.03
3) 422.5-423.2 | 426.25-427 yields 1.12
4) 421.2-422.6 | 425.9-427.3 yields 0.94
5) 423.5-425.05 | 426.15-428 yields 0.91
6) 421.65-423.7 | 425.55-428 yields 1.00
